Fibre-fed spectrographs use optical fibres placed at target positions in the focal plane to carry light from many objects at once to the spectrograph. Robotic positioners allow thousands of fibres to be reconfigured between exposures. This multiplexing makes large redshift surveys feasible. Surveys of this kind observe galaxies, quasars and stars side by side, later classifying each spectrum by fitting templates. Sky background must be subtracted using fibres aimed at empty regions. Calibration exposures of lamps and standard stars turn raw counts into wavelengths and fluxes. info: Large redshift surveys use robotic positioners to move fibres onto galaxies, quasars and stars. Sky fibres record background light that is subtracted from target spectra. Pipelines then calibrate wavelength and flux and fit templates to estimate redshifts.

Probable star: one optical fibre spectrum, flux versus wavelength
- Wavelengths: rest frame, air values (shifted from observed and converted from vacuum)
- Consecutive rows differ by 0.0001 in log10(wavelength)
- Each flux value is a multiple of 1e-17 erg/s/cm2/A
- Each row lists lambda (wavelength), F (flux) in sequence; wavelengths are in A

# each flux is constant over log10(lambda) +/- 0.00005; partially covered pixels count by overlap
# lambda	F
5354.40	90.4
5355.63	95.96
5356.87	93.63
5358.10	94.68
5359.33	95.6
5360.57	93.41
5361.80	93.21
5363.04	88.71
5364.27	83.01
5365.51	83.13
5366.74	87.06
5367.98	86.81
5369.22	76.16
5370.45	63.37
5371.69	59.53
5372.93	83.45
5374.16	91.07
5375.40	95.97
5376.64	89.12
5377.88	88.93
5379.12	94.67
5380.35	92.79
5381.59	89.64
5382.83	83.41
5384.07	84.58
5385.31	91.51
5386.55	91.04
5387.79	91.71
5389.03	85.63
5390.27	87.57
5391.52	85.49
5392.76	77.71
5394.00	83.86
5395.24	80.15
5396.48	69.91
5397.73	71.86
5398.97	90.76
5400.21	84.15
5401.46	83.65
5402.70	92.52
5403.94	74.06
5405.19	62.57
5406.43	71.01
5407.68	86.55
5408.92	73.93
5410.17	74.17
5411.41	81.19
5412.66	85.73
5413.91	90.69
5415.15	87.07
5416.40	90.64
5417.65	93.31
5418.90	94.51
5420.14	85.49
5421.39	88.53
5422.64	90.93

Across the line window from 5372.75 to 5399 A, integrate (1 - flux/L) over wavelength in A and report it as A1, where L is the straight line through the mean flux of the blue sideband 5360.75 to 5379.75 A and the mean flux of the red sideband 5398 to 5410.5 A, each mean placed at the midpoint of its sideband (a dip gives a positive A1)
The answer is -1.3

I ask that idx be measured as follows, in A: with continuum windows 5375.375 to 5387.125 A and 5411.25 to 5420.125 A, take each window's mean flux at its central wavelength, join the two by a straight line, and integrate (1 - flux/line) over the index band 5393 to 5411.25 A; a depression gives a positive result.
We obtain 2.22 A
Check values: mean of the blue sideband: 89.9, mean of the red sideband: 89.2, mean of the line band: 78.6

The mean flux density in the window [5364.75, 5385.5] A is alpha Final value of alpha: 84.6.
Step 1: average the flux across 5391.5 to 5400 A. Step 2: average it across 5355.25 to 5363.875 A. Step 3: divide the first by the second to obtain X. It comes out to 0.86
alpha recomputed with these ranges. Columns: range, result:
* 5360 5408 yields 83.8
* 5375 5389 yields 90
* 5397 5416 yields 80.7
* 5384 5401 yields 83.9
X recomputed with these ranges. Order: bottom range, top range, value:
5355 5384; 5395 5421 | 0.94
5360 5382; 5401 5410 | 0.91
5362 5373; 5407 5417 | 1.06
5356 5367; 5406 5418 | 0.92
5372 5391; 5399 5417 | 0.92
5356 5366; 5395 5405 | 0.88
